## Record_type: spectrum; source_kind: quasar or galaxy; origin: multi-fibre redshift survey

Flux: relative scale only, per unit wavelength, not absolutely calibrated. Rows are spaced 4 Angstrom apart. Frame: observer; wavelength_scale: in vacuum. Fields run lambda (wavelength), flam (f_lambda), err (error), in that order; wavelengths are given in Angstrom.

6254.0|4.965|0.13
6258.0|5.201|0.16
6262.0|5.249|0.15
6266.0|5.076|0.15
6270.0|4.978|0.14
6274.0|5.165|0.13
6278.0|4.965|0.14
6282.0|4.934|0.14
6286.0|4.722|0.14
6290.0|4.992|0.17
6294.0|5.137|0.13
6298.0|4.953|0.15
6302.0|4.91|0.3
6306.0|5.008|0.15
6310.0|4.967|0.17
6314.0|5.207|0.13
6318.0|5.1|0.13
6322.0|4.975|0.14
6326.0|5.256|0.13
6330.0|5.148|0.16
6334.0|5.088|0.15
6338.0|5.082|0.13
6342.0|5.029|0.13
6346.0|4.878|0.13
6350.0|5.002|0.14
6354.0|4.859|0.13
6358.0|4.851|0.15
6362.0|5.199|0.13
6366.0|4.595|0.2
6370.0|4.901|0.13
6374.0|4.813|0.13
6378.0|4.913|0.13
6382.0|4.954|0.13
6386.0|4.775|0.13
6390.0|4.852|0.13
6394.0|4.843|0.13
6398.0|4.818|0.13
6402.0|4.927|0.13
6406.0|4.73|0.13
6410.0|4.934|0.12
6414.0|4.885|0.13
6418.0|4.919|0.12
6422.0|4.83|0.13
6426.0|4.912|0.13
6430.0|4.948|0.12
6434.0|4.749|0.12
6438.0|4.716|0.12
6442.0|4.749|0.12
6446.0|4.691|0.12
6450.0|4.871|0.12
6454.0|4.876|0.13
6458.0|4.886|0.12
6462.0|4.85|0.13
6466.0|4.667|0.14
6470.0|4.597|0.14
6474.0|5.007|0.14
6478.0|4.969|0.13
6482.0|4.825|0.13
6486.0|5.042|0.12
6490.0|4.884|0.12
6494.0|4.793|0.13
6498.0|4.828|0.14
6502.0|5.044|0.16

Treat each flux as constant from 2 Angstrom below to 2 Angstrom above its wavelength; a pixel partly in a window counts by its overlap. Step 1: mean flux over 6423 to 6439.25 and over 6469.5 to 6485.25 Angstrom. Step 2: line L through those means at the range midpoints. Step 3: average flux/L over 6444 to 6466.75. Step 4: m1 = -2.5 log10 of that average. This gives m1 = 0.01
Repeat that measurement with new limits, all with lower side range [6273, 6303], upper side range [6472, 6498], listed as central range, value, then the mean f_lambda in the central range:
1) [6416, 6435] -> 0.01 mag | 4.88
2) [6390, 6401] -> 0.02 mag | 4.84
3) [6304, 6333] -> -0.03 mag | 5.09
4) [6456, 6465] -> 0.02 mag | 4.85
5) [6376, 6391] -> 0.01 mag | 4.87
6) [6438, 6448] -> 0.05 mag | 4.72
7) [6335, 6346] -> -0.02 mag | 5.03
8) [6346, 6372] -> 0.01 mag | 4.9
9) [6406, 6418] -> 0.01 mag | 4.88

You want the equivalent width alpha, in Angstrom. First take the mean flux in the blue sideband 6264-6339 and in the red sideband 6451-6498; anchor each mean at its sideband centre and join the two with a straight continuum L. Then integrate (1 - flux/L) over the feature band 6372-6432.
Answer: 0.7 Angstrom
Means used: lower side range 5.03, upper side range 4.85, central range 4.87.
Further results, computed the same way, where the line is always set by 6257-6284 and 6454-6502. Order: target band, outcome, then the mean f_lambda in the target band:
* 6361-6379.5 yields 0.39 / 4.87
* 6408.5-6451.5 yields 0.65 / 4.84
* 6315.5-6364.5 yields -0.32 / 5.04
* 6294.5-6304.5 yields 0.16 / 4.97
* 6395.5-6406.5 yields 0.22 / 4.84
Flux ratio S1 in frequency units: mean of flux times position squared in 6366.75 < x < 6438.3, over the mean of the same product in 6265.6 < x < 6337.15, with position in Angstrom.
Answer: 1.00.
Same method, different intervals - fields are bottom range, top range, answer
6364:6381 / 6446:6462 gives 1.03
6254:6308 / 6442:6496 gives 1.02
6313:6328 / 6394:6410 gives 0.97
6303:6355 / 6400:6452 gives 0.99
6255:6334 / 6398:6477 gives 1.00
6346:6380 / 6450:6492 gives 1.03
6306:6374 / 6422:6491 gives 1.00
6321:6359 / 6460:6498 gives 1.01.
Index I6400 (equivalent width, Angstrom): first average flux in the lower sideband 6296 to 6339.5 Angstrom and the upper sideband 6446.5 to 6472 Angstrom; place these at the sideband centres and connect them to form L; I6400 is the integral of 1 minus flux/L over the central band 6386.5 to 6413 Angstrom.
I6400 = 0.3 Angstrom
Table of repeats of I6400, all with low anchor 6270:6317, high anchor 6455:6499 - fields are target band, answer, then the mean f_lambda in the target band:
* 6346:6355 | 0.0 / 4.93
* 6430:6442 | 0.3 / 4.77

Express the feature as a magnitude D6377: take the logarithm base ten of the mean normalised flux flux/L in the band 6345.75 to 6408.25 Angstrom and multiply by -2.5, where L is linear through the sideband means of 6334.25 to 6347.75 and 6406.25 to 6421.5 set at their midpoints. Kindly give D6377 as 0.02 mag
